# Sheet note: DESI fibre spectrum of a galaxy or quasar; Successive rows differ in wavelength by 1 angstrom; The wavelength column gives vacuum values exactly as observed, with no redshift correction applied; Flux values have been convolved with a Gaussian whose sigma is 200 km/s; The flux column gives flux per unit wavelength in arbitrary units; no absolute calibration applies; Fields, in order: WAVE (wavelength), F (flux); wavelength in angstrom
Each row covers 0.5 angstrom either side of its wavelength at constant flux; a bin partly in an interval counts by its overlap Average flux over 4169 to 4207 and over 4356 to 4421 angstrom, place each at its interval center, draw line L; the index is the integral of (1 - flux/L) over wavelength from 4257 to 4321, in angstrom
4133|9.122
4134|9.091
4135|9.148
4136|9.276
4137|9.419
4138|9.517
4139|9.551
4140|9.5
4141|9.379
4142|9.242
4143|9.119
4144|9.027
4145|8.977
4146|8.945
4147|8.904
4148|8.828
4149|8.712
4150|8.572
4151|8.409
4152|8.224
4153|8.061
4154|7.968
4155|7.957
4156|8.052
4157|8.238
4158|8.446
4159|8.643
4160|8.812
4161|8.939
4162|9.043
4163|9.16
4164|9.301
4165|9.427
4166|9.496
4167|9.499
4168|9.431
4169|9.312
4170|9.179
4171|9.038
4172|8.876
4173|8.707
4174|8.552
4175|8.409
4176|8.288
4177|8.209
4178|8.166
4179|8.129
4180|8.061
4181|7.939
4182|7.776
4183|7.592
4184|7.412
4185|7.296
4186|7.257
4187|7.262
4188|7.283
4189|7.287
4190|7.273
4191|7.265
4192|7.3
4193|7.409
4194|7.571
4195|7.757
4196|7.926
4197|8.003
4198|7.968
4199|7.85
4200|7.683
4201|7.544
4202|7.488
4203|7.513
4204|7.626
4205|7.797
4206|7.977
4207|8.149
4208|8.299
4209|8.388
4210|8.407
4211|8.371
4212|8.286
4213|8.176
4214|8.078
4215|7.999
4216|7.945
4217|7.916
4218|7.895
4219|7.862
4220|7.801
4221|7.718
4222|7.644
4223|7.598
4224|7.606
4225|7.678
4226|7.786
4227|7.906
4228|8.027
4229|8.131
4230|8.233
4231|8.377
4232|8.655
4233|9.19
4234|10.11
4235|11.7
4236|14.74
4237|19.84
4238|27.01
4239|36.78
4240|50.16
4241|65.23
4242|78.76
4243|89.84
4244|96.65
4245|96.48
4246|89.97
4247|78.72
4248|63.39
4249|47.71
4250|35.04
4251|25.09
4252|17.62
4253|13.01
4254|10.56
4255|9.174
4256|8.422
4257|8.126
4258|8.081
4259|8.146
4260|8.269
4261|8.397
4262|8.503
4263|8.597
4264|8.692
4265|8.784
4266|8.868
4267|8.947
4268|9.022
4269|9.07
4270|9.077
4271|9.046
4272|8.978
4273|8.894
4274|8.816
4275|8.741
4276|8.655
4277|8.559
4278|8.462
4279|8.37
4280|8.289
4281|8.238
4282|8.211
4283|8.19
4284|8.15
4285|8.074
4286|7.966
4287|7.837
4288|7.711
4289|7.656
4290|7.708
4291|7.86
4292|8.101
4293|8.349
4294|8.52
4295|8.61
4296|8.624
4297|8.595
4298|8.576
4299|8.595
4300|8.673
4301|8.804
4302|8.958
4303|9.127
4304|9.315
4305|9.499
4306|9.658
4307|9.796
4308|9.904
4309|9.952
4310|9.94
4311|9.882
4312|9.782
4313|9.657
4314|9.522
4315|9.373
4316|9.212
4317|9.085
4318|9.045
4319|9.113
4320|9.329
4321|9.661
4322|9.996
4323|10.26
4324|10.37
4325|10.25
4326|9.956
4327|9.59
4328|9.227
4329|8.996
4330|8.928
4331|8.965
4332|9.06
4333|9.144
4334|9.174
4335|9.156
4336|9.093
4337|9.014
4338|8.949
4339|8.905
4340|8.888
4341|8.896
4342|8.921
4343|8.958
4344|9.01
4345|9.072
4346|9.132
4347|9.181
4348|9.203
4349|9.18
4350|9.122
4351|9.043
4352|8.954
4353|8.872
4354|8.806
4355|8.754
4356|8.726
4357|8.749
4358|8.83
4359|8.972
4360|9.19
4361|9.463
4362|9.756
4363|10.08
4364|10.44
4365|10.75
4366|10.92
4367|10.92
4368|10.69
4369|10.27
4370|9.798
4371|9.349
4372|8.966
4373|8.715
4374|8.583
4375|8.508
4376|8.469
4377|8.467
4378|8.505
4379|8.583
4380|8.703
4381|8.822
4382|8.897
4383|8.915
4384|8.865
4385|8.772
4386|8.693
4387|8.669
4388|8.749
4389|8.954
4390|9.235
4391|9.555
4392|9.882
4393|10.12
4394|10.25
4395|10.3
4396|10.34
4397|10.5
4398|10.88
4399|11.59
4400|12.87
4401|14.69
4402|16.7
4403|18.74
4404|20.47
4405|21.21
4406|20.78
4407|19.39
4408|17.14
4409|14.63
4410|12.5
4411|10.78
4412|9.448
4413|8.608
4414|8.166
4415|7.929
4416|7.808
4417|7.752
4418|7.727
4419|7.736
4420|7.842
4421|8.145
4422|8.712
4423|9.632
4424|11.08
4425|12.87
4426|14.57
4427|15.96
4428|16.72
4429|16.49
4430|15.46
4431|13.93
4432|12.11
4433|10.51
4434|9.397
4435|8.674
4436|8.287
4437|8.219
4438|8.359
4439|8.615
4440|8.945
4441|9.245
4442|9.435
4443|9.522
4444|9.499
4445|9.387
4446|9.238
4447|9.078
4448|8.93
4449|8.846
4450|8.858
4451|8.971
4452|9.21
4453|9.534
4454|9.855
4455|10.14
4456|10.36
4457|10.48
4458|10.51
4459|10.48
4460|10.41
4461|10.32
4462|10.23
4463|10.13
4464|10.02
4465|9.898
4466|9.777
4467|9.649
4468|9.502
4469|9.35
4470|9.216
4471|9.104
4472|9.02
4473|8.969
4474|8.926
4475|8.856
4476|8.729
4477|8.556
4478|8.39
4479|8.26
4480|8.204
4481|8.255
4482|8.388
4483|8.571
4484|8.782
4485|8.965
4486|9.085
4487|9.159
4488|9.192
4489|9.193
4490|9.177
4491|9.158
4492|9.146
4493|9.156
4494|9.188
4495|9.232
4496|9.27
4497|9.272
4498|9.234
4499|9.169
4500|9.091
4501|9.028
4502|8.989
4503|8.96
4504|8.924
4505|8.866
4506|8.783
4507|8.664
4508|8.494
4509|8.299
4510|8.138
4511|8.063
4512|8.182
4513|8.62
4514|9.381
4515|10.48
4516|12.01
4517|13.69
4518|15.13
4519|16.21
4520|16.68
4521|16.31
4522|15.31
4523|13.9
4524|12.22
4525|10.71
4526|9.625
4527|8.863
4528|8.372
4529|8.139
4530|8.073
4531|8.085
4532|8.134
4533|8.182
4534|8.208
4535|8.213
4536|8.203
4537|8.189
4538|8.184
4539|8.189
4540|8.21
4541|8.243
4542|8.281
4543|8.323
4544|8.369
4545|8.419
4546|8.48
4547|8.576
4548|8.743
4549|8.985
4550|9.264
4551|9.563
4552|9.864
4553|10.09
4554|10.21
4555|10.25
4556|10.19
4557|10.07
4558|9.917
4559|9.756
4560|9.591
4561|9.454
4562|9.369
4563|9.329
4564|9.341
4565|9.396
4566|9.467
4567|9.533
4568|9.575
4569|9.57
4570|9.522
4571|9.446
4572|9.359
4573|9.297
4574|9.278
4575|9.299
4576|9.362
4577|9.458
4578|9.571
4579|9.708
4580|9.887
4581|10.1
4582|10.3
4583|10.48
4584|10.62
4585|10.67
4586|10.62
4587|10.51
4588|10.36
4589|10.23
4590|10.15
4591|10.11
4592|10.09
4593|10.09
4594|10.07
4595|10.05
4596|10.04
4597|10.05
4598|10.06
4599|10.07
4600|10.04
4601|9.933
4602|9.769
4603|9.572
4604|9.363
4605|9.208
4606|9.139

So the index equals 3.3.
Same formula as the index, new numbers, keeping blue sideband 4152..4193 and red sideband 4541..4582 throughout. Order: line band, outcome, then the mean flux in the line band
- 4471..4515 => 1.7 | 8.86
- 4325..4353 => -1.1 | 9.12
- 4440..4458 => -0.7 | 9.46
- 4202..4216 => 0.6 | 8.06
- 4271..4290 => 0.6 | 8.32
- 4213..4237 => -0.9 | 8.78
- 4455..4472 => -1.5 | 9.94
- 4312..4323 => -0.9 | 9.46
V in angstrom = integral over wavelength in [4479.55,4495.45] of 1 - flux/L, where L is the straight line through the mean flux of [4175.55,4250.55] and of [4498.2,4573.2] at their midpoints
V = 2.9 angstrom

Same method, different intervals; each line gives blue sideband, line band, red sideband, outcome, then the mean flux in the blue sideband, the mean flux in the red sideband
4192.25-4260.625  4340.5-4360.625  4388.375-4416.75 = 7.8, 19.9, 12.6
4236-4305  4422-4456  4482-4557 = 6.3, 20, 9.57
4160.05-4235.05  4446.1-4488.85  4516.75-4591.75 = 0.8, 8.17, 9.9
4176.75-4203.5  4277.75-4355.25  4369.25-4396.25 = -3.5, 7.63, 9.1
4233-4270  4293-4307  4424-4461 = 9.1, 30.2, 10.6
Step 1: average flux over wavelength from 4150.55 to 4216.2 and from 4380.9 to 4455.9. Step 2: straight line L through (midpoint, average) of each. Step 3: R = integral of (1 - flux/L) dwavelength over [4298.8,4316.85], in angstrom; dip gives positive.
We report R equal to 0.4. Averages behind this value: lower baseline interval 8.17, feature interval 9.43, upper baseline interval 11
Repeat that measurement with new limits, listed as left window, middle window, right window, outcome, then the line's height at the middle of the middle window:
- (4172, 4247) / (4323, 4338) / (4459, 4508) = 4.2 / 13.1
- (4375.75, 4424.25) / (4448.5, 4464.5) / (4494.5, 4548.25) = 0.7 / 10.3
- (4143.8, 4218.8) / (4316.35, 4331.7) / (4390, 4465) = 0.6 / 9.91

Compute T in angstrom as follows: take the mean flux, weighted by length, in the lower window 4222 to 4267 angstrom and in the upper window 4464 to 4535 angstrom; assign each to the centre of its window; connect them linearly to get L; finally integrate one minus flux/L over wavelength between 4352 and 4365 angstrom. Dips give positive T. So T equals 6.6 angstrom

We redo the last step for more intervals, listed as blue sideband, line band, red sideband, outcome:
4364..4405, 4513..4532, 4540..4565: -4.3 angstrom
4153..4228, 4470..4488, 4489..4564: 1.3 angstrom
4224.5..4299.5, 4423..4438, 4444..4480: -1.7 angstrom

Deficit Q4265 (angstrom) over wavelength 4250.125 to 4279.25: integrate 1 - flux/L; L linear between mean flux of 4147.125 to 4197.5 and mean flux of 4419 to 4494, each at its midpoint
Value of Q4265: -4.4 angstrom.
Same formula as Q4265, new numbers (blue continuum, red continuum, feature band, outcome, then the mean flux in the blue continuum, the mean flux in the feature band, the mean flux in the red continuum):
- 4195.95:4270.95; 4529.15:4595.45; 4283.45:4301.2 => 9.3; 18.9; 8.24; 9.37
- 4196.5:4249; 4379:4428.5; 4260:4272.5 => 6.8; 21.9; 8.81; 11.4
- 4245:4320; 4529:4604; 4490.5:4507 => 2.1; 13.4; 9.08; 9.43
